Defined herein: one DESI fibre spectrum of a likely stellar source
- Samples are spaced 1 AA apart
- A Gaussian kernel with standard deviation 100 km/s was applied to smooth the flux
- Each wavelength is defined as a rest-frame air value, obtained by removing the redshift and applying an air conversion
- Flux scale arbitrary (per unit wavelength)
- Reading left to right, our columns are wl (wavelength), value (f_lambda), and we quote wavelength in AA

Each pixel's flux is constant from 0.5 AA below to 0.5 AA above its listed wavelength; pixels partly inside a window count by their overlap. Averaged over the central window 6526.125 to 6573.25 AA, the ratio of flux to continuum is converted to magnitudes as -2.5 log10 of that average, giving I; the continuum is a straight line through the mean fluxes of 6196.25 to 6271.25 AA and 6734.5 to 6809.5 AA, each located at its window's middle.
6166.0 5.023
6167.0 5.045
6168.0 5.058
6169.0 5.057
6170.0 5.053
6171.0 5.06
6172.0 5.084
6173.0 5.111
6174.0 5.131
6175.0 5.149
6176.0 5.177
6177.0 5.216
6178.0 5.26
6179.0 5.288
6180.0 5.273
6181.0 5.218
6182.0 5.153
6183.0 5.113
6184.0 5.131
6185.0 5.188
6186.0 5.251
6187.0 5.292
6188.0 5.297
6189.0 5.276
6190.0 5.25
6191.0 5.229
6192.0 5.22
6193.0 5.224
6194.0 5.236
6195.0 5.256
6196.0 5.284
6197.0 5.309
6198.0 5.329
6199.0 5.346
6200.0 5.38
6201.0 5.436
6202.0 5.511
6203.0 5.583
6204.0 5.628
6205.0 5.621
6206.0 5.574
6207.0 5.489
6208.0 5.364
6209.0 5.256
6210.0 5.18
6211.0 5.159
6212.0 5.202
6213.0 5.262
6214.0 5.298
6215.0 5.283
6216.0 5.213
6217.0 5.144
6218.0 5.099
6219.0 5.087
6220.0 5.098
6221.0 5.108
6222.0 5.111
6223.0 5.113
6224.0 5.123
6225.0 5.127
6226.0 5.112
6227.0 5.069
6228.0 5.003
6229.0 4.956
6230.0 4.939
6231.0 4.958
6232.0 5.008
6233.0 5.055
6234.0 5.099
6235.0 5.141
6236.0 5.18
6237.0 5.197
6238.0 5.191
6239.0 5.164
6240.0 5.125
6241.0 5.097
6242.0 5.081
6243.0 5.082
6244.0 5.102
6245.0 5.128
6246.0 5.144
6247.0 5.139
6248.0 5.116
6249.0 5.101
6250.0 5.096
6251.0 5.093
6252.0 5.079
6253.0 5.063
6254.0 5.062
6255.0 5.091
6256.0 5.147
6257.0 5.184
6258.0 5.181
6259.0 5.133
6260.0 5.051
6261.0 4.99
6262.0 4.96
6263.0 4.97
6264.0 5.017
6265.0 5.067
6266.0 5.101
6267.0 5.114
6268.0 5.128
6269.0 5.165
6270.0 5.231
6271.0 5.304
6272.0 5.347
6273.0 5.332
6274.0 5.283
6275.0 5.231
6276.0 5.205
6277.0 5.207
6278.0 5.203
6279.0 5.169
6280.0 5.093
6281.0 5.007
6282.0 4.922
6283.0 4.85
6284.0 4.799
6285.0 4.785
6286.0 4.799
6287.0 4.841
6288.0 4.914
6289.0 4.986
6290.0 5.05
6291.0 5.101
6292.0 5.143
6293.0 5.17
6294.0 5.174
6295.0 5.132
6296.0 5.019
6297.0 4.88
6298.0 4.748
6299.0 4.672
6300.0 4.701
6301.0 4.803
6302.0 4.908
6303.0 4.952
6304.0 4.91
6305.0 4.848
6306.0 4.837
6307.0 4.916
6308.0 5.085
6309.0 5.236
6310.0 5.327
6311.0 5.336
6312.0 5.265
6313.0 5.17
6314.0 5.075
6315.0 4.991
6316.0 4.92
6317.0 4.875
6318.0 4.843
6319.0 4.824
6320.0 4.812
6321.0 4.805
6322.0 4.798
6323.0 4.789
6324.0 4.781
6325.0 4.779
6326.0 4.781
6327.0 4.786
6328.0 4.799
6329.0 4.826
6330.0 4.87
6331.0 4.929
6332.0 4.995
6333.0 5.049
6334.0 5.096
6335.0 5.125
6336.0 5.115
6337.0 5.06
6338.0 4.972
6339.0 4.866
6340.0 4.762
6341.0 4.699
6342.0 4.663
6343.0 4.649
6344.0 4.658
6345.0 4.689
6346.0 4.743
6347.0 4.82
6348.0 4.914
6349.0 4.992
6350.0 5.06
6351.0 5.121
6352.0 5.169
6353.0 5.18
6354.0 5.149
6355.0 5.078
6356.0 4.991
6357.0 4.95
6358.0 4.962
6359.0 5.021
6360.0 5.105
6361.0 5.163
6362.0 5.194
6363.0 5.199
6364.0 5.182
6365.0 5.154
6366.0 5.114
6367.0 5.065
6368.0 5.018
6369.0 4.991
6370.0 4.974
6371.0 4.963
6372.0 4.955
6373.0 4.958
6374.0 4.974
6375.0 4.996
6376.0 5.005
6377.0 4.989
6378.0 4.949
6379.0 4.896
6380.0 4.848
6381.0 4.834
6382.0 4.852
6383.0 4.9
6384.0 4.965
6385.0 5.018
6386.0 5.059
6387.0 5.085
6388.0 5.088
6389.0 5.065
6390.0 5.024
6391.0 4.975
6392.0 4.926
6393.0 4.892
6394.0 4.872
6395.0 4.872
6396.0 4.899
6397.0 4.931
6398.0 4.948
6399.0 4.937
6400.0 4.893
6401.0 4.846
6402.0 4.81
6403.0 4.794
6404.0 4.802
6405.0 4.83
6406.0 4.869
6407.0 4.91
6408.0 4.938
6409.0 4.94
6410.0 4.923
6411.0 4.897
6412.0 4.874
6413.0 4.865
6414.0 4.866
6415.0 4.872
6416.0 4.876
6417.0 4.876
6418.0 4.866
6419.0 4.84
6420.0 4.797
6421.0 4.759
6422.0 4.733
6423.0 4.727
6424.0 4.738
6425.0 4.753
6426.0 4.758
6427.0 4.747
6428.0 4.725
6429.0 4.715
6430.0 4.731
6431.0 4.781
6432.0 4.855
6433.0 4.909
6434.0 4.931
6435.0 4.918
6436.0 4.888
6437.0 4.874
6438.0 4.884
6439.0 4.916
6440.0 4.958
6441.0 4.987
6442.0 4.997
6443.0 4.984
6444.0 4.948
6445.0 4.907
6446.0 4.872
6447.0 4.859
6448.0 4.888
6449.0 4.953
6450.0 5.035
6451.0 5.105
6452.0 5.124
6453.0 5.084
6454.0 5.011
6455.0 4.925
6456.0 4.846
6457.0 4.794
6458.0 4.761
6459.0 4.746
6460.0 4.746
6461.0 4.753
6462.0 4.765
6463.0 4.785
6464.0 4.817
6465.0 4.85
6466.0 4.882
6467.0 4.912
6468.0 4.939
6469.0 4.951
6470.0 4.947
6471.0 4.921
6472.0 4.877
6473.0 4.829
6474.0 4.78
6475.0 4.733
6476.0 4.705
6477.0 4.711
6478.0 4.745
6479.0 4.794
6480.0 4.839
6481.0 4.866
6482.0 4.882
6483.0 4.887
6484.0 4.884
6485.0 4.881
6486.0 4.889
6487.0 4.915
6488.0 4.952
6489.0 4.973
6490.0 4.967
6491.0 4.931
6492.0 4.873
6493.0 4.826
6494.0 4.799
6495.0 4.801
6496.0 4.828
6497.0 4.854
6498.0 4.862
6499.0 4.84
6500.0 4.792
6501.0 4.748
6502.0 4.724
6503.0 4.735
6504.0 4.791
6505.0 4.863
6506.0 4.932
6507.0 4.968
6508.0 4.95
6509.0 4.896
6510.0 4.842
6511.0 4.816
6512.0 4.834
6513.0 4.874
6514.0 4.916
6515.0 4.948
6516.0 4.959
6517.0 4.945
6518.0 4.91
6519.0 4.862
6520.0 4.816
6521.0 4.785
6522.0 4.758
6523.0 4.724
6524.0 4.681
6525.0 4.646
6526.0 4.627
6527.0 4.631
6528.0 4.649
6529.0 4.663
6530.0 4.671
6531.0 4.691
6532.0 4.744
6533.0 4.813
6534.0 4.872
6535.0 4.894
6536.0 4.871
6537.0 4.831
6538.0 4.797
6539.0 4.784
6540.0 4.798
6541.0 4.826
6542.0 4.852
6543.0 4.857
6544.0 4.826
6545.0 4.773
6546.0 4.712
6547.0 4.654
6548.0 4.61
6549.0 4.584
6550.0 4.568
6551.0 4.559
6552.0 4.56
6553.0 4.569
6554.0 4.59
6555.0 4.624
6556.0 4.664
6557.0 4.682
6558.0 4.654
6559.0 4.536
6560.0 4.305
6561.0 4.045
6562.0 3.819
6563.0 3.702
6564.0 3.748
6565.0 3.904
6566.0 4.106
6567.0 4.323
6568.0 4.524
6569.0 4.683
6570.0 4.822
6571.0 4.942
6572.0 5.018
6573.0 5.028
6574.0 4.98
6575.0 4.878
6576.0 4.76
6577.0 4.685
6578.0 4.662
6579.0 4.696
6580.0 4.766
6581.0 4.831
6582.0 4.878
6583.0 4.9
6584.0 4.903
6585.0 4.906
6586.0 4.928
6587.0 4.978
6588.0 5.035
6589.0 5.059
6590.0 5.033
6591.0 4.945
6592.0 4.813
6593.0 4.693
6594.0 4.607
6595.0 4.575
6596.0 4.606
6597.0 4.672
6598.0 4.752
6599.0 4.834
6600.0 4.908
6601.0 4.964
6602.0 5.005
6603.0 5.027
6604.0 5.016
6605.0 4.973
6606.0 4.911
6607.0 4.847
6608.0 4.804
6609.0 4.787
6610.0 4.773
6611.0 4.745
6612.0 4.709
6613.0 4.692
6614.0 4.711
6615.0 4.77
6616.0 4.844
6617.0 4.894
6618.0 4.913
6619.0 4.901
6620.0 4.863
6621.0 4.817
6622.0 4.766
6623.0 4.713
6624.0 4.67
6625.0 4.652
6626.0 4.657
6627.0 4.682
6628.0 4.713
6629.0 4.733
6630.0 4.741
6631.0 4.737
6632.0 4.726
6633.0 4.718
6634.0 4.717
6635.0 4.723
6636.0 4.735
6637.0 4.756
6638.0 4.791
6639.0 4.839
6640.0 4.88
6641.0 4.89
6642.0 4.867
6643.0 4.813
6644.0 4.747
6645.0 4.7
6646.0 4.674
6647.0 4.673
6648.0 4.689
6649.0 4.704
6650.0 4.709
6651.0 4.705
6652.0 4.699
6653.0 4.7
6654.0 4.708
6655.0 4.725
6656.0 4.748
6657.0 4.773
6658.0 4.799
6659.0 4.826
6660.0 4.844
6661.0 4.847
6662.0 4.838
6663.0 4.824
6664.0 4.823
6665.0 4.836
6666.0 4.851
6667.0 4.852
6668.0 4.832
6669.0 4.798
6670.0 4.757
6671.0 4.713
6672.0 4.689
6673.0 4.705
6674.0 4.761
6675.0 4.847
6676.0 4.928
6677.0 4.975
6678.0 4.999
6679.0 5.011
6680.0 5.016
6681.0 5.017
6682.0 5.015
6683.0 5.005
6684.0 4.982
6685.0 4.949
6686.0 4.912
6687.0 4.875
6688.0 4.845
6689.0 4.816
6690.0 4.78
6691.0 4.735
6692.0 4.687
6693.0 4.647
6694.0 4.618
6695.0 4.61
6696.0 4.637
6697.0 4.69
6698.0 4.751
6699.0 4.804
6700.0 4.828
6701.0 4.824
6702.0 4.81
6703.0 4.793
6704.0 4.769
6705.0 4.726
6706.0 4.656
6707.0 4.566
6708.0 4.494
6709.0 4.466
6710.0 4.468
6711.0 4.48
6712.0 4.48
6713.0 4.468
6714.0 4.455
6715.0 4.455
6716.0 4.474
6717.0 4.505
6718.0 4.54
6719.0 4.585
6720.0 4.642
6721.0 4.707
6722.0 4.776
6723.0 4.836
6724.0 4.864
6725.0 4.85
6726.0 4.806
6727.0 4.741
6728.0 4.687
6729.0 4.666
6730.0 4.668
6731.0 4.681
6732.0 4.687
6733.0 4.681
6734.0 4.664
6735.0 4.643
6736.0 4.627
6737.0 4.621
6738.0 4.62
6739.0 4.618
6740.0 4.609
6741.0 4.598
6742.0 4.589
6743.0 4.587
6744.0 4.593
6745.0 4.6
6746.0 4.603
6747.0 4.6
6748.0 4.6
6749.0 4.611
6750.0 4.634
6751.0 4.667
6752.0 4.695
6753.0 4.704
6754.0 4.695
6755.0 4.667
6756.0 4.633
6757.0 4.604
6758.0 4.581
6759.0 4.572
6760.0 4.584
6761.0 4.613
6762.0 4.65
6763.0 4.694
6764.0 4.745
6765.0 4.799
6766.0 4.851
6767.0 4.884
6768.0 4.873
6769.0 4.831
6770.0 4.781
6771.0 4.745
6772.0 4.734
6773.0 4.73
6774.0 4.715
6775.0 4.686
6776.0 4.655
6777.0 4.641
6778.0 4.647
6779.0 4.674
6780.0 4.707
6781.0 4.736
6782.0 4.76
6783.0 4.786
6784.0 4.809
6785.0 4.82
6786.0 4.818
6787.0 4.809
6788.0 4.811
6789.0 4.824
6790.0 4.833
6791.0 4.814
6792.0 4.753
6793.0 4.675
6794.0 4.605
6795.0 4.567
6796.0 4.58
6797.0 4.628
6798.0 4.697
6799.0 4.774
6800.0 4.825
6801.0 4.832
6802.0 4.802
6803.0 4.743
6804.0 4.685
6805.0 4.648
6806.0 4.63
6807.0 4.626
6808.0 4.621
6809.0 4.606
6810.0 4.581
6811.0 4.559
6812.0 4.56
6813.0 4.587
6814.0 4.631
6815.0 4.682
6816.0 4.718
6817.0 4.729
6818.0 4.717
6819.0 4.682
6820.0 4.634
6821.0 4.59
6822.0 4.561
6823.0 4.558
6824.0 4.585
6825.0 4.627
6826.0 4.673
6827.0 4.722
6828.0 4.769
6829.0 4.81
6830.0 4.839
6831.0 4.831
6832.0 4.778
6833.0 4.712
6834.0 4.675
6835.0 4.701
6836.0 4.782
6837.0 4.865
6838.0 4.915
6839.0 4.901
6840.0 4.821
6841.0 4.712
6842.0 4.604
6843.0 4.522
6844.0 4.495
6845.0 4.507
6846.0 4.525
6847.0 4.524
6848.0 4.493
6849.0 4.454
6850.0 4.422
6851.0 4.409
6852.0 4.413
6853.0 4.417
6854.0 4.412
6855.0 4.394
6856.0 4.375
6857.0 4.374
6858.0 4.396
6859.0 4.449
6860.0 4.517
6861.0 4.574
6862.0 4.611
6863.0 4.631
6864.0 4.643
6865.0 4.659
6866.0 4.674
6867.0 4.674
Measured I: 0.07 mag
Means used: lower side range 5.17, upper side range 4.69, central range 4.6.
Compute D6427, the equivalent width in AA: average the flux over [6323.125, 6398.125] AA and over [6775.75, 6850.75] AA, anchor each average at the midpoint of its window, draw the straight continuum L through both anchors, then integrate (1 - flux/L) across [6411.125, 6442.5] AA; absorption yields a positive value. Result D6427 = 0.5 AA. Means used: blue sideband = 4.96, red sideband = 4.69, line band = 4.84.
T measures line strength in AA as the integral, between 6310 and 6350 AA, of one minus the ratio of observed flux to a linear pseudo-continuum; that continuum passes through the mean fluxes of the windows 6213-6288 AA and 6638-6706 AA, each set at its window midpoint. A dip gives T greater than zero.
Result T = 1.1 AA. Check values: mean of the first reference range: 5.1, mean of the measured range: 4.9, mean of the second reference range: 4.8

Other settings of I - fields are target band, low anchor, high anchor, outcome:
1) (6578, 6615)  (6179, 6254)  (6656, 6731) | 0.001 mag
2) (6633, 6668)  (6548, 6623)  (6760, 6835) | -0.015 mag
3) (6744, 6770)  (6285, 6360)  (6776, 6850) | 0.009 mag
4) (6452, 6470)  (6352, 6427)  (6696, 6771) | 0.004 mag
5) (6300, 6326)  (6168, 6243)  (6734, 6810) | 0.035 mag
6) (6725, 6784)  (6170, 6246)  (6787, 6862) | 0.005 mag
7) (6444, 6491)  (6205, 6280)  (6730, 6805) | 0.017 mag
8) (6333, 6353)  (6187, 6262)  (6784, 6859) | 0.037 mag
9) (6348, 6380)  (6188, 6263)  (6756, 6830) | 0.005 mag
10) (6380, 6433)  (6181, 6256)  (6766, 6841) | 0.037 mag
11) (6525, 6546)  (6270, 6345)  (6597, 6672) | 0.017 mag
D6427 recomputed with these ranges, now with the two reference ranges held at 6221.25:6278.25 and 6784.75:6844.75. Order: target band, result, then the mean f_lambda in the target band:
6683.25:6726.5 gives 0.8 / 4.69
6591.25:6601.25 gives 0.2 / 4.74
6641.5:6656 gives 0.3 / 4.72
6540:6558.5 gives 0.8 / 4.68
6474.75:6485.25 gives 0.3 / 4.81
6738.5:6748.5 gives 0.3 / 4.6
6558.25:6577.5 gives 1.6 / 4.47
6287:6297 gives 0.1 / 5.05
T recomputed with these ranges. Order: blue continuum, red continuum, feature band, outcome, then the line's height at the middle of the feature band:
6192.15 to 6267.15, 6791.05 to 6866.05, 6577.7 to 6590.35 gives -0.1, 4.85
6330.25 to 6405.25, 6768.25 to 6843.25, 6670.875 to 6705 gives -0.3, 4.78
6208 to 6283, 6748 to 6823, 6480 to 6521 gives 0.4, 4.92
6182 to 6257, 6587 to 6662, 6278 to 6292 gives 0.5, 5.13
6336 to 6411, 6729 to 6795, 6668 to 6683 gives -0.4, 4.75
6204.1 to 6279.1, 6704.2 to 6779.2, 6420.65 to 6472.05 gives 0.8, 4.95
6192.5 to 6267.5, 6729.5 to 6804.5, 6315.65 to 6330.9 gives 0.8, 5.09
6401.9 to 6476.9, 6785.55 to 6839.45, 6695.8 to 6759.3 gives 1.3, 4.74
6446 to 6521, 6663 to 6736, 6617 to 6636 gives 0.1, 4.78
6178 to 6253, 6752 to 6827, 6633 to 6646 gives 0.1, 4.83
